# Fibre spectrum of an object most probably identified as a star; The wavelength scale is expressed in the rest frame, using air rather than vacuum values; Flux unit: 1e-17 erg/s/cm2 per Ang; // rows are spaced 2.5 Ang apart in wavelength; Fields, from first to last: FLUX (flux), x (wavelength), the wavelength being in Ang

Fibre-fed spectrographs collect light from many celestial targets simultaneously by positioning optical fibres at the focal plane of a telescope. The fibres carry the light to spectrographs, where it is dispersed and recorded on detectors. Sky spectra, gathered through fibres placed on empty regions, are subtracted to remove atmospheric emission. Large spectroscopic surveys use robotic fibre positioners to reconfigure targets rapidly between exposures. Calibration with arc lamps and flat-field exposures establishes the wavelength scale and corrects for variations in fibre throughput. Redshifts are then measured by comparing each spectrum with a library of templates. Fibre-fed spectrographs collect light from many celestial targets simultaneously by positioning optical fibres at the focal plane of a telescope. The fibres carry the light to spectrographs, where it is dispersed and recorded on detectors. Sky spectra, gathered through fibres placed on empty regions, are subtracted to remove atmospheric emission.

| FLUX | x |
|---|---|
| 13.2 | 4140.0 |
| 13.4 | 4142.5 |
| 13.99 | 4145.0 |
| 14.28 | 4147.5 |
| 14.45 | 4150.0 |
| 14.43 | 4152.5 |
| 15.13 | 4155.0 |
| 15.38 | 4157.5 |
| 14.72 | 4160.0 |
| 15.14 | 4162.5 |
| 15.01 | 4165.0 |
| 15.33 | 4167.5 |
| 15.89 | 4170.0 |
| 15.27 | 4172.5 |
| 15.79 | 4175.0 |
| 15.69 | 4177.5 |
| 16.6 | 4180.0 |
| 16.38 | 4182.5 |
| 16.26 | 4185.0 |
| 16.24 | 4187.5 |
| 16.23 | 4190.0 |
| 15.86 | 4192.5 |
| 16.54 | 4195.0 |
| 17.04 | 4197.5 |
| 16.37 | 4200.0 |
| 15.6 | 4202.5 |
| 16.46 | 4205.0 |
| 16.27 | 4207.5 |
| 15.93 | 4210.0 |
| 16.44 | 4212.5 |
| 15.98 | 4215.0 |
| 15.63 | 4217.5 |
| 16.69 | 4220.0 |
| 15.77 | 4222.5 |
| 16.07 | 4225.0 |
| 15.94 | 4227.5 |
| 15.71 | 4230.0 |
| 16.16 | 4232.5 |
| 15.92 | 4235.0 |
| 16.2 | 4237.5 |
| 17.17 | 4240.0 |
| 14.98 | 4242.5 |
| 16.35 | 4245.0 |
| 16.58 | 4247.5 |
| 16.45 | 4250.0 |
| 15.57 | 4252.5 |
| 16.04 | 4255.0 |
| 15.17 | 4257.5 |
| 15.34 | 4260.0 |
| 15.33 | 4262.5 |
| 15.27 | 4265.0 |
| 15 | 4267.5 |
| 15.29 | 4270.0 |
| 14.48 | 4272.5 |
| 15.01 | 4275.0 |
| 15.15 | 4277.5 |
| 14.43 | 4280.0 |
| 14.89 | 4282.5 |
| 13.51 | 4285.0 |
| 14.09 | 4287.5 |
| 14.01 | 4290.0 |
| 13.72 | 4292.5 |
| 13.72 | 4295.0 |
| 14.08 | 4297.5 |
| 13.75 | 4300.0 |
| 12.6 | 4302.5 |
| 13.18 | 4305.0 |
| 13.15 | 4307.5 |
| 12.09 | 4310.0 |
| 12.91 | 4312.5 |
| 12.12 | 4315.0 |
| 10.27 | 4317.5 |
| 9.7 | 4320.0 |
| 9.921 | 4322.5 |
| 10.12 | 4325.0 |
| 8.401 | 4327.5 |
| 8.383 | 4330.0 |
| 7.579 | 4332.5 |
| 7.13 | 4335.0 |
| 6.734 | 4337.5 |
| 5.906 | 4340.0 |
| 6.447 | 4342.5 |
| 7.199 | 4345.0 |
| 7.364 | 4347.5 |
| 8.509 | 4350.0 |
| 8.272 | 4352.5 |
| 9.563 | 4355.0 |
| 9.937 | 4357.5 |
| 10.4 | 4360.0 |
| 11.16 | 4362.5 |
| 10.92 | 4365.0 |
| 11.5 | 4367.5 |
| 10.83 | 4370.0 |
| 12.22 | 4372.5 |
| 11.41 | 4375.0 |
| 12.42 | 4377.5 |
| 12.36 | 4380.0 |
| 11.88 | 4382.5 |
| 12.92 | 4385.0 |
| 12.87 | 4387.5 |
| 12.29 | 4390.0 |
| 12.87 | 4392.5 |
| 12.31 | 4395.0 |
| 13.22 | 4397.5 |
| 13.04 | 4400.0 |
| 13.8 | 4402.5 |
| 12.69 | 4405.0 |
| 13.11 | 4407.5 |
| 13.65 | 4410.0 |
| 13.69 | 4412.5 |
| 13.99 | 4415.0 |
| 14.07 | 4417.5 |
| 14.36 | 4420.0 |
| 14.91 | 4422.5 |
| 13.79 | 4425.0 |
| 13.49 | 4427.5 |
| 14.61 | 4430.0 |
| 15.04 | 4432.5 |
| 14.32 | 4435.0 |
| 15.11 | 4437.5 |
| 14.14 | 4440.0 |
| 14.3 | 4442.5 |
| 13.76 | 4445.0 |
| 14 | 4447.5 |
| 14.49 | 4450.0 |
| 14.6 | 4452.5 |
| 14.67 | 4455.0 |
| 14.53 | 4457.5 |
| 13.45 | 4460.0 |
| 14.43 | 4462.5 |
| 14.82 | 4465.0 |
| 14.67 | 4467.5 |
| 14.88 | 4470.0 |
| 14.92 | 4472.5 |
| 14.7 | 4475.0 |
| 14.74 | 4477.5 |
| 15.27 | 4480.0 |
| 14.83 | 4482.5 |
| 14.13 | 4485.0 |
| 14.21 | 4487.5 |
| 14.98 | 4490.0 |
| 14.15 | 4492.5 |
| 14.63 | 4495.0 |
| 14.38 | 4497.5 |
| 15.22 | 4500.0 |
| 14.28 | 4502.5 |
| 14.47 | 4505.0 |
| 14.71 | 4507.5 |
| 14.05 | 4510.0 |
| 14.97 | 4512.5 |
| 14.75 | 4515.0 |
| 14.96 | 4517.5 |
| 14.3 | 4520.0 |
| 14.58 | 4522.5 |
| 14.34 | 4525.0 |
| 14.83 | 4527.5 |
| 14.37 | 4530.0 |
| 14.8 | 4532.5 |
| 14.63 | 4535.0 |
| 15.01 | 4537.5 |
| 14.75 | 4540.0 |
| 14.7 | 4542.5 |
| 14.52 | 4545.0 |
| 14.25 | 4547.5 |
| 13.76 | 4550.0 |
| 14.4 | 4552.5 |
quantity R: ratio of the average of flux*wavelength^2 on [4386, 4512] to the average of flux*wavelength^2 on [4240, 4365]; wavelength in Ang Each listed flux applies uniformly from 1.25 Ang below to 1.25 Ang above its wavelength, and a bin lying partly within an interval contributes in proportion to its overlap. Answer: 1.2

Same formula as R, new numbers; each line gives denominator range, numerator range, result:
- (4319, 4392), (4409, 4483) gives 1.52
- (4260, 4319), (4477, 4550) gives 1.17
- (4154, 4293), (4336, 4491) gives 0.89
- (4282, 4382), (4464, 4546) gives 1.47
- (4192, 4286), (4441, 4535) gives 1.04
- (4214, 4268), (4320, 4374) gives 0.60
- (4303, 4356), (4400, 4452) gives 1.58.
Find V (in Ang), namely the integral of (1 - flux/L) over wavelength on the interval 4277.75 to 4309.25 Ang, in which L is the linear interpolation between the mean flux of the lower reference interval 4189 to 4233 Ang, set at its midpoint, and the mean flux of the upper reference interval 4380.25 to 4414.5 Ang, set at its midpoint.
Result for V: 2.1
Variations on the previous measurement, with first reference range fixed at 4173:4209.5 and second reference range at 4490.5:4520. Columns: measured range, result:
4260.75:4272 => 0.5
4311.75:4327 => 4.8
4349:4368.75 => 6.8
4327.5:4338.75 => 5.8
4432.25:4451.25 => 0.7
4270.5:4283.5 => 0.8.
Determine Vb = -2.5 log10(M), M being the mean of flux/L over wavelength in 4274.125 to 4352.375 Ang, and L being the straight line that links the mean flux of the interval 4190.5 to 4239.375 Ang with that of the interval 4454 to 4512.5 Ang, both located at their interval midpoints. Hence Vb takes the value 0.37 mag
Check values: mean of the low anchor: 16.2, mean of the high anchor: 14.6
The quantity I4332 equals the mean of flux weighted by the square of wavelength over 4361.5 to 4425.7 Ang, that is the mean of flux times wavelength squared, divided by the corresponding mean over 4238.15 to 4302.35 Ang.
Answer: 0.9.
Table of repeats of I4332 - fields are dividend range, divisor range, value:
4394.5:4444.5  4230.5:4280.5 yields 0.96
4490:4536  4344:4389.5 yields 1.46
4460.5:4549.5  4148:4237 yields 1.07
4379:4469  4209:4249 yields 0.94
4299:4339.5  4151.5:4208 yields 0.70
